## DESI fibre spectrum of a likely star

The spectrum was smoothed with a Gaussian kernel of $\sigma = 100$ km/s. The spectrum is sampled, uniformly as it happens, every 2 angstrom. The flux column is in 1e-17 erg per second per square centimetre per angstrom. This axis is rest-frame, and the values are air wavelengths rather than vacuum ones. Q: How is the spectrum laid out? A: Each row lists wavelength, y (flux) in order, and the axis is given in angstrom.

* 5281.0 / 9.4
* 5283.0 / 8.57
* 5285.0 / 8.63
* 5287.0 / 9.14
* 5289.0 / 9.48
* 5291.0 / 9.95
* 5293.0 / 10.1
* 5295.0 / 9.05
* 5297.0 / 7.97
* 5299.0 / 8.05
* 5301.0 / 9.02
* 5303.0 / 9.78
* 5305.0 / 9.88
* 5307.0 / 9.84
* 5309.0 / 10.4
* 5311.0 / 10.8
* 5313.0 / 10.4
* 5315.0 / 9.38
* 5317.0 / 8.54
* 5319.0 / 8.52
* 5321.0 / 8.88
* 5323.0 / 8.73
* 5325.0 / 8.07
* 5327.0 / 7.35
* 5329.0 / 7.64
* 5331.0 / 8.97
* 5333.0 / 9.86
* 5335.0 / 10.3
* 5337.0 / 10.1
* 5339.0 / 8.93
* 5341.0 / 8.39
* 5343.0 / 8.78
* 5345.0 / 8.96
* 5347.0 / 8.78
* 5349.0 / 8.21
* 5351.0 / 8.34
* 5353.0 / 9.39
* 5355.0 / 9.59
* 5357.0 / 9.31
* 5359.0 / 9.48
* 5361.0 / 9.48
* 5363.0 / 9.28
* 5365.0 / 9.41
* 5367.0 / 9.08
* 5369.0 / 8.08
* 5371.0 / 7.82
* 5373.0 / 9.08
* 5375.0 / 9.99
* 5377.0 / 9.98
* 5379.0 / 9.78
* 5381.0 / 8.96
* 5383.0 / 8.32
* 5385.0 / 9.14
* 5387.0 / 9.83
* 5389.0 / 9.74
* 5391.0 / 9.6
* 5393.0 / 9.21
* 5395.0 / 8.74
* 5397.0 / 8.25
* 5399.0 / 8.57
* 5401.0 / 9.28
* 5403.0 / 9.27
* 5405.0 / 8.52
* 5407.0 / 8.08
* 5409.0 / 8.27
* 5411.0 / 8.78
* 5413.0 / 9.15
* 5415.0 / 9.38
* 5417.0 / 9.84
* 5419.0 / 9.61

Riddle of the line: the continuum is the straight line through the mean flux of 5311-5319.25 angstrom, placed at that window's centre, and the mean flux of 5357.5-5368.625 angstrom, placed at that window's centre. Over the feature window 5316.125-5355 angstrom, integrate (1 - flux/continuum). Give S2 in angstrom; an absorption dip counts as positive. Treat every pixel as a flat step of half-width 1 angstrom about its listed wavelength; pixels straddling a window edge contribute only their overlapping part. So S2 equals 2.4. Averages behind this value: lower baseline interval 9.47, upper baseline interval 9.27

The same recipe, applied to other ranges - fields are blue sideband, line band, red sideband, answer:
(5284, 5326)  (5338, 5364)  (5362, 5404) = 0.5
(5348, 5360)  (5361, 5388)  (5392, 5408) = -0.7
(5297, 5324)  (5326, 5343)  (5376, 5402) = 0.7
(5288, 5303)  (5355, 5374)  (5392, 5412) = -0.4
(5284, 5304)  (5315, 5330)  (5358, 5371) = 1.3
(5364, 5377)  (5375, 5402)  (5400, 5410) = -1.2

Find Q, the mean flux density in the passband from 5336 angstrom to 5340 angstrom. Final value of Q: 9.52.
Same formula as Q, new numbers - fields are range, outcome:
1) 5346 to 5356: 8.86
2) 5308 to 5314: 10.5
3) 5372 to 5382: 9.56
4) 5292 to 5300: 8.79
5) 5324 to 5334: 8.38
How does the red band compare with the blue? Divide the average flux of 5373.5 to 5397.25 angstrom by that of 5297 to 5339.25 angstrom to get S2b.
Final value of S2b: 1.01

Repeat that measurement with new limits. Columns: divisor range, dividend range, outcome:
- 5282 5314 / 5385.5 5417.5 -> 0.96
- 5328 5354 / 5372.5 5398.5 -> 1.03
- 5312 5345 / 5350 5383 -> 1.03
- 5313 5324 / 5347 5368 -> 1.02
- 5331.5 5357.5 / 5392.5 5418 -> 0.97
